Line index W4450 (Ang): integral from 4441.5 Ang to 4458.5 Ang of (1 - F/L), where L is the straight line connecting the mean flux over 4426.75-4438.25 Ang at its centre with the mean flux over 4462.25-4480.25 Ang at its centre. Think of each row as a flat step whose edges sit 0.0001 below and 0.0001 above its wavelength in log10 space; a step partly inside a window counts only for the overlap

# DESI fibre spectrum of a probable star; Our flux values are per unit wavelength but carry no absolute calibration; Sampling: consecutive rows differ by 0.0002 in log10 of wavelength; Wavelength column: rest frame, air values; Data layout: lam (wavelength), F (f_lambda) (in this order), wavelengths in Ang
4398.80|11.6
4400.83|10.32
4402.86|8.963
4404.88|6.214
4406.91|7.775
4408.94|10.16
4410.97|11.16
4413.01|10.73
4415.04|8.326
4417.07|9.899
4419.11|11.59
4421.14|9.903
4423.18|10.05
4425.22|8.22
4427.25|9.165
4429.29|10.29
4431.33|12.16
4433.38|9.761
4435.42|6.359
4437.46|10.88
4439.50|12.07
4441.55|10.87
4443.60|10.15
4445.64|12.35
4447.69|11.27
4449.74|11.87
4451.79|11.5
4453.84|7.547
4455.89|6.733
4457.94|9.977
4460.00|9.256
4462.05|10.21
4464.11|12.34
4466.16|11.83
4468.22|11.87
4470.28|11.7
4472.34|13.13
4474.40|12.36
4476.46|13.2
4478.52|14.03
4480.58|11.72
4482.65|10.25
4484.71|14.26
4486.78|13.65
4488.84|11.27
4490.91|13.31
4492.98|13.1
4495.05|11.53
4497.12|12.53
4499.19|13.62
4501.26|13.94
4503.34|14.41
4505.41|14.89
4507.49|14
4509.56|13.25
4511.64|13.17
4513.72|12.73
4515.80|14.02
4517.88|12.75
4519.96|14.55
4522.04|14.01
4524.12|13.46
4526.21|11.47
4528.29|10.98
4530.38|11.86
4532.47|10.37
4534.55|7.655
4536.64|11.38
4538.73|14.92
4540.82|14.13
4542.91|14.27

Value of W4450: 1.1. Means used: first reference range 9.77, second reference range 12.4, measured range 10.2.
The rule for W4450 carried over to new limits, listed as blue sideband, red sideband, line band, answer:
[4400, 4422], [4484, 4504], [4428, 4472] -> 2.57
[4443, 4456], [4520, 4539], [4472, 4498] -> -3.71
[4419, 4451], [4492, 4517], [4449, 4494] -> 1.61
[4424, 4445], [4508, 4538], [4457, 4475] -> -0.88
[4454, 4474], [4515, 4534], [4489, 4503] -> -1.60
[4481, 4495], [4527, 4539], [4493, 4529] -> -4.77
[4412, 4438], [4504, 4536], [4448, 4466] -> 1.10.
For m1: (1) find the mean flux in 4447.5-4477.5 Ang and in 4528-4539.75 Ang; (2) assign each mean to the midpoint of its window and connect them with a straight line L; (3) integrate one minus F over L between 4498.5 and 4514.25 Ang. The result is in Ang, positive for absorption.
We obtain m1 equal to -3.79 Ang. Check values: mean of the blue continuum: 11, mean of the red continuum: 11.2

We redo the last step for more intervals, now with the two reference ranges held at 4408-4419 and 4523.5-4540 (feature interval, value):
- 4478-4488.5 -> -1.6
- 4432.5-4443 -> 0.5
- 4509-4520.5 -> -2.1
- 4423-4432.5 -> 0.3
